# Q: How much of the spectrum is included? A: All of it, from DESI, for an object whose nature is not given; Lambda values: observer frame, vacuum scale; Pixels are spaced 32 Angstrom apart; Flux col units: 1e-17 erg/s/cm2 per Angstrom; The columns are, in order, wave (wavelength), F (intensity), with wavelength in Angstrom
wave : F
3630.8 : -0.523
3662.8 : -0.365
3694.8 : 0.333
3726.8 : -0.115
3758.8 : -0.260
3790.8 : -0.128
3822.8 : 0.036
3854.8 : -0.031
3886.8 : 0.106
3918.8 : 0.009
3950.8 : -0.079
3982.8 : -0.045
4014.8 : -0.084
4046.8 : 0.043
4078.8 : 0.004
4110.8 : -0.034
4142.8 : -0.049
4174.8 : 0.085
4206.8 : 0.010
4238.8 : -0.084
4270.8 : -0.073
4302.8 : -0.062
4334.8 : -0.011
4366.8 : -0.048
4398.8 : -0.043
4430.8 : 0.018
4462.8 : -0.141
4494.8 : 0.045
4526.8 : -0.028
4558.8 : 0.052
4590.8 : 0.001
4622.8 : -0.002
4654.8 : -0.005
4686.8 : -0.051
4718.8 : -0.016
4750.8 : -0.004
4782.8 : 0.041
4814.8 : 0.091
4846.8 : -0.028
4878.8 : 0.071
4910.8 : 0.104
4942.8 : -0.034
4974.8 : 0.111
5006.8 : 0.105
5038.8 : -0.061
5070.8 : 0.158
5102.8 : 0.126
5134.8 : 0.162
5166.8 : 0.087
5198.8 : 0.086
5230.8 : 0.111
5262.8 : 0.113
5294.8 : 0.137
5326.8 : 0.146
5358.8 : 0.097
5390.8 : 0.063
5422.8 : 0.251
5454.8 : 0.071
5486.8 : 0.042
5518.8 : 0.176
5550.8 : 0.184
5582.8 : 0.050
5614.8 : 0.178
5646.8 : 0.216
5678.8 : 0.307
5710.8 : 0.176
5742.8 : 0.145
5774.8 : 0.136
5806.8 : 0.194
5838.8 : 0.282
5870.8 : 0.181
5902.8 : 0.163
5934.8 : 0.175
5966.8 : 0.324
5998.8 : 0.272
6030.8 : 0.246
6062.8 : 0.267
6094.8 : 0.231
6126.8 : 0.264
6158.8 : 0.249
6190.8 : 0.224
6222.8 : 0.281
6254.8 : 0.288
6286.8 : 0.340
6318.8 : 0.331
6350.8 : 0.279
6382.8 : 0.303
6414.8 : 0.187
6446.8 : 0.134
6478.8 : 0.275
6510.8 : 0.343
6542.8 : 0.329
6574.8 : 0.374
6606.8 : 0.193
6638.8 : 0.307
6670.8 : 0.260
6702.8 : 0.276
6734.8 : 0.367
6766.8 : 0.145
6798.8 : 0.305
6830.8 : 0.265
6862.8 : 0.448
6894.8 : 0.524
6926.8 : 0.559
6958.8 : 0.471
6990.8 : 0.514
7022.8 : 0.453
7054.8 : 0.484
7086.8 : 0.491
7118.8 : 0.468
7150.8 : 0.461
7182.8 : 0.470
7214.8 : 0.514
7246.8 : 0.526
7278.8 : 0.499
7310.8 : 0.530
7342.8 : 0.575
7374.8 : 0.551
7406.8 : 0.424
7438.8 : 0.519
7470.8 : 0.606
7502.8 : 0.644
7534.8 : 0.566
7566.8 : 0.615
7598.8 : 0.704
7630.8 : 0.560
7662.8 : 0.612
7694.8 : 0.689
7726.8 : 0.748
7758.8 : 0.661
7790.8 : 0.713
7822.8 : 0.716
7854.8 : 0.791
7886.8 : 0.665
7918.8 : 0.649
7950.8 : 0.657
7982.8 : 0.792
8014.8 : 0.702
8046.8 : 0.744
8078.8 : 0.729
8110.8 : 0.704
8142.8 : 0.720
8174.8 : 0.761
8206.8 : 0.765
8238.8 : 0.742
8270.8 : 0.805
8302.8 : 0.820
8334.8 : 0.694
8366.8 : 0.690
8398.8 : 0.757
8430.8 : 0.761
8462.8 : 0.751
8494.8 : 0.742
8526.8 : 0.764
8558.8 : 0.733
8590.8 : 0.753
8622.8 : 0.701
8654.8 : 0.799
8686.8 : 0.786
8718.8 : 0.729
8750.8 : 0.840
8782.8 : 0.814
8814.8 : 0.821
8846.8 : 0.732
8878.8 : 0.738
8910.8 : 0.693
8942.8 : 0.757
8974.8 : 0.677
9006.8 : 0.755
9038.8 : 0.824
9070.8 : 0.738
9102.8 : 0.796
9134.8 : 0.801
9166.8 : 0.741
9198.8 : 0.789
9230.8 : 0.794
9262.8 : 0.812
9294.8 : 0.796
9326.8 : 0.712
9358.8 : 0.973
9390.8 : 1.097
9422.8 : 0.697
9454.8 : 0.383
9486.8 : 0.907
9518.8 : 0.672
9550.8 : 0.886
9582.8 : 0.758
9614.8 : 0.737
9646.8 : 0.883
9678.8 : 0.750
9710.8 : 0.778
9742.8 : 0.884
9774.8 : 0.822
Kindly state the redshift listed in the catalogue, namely 0.72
